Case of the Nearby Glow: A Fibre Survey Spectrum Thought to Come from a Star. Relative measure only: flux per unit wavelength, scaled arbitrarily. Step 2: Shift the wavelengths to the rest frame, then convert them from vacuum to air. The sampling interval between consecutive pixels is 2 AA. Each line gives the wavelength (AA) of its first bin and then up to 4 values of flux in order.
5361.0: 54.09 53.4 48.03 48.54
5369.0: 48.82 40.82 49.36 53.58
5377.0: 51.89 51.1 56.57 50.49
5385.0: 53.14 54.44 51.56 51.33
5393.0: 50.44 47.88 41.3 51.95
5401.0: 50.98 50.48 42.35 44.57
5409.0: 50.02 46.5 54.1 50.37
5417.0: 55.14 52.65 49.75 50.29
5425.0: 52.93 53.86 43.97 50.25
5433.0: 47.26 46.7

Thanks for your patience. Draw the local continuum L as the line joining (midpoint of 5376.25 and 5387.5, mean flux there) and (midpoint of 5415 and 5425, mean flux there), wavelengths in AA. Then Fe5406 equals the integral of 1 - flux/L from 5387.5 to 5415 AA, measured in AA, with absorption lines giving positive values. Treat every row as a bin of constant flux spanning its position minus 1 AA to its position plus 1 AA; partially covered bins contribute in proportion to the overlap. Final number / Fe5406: 1.8 AA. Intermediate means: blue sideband 52.9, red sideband 51.9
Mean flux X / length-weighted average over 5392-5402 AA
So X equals 48.5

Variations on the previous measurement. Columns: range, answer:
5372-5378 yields 51.6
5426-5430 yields 48.9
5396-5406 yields 47.4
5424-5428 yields 53.4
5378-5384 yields 52.7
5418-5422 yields 51.2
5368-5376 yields 48.1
